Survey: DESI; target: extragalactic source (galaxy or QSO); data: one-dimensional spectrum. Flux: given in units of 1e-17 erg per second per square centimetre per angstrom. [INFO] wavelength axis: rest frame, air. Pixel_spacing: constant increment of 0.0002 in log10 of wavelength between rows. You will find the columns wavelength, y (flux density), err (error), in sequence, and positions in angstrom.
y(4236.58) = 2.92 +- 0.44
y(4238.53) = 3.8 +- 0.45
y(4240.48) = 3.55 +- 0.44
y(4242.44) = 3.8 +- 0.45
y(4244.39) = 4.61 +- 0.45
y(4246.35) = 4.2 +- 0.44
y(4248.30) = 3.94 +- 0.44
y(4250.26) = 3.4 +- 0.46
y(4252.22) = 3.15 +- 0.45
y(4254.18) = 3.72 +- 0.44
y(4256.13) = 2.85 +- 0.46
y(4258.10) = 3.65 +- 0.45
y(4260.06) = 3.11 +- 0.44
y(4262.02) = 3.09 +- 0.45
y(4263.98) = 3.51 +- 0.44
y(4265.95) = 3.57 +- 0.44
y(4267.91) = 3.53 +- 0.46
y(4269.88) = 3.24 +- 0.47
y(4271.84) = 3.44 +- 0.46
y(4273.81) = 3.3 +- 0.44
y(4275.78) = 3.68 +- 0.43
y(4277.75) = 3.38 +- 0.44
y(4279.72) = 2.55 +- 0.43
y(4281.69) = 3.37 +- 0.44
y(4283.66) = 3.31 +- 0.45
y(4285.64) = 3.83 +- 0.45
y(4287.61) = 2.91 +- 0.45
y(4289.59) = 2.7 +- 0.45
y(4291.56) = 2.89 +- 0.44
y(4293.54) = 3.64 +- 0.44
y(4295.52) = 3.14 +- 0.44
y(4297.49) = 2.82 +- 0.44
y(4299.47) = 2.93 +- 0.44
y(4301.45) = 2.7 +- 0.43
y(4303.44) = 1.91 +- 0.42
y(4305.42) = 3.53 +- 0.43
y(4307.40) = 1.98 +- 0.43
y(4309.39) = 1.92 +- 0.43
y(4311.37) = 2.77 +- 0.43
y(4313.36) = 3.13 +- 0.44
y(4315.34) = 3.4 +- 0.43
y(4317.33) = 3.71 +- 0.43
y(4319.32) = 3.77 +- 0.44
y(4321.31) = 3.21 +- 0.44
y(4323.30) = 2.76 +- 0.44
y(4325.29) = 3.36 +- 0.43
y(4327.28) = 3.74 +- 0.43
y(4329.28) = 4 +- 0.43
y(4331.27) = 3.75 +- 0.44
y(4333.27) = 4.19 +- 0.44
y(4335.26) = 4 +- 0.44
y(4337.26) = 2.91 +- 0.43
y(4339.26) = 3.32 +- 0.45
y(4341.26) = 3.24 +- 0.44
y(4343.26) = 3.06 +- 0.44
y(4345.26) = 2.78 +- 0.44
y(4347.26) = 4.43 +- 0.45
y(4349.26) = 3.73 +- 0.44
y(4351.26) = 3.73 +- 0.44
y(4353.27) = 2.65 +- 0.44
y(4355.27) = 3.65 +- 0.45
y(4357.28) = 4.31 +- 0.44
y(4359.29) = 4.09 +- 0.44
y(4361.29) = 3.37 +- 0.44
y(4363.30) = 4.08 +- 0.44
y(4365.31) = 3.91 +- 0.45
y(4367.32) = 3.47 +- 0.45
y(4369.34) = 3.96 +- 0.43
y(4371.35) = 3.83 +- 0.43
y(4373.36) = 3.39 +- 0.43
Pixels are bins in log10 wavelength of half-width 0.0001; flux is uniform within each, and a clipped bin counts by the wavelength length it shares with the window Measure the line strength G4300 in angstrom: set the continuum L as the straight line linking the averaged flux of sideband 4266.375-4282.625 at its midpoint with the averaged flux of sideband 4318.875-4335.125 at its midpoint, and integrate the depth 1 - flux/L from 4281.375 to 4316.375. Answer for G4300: 5.29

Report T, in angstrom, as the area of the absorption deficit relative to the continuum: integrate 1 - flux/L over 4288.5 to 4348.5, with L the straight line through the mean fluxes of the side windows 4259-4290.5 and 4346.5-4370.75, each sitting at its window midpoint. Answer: 6.0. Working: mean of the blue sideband 3.28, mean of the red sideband 3.78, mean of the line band 3.19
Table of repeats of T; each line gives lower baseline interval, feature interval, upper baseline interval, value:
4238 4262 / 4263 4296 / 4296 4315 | -1.9 angstrom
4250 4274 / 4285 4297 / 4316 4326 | 0.7 angstrom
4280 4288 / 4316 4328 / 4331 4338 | 0.7 angstrom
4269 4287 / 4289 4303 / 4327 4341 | 2.0 angstrom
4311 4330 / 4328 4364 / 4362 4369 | 0.0 angstrom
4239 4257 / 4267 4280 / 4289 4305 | -0.3 angstrom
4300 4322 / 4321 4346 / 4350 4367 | -1.1 angstrom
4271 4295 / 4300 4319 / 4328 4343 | 3.4 angstrom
